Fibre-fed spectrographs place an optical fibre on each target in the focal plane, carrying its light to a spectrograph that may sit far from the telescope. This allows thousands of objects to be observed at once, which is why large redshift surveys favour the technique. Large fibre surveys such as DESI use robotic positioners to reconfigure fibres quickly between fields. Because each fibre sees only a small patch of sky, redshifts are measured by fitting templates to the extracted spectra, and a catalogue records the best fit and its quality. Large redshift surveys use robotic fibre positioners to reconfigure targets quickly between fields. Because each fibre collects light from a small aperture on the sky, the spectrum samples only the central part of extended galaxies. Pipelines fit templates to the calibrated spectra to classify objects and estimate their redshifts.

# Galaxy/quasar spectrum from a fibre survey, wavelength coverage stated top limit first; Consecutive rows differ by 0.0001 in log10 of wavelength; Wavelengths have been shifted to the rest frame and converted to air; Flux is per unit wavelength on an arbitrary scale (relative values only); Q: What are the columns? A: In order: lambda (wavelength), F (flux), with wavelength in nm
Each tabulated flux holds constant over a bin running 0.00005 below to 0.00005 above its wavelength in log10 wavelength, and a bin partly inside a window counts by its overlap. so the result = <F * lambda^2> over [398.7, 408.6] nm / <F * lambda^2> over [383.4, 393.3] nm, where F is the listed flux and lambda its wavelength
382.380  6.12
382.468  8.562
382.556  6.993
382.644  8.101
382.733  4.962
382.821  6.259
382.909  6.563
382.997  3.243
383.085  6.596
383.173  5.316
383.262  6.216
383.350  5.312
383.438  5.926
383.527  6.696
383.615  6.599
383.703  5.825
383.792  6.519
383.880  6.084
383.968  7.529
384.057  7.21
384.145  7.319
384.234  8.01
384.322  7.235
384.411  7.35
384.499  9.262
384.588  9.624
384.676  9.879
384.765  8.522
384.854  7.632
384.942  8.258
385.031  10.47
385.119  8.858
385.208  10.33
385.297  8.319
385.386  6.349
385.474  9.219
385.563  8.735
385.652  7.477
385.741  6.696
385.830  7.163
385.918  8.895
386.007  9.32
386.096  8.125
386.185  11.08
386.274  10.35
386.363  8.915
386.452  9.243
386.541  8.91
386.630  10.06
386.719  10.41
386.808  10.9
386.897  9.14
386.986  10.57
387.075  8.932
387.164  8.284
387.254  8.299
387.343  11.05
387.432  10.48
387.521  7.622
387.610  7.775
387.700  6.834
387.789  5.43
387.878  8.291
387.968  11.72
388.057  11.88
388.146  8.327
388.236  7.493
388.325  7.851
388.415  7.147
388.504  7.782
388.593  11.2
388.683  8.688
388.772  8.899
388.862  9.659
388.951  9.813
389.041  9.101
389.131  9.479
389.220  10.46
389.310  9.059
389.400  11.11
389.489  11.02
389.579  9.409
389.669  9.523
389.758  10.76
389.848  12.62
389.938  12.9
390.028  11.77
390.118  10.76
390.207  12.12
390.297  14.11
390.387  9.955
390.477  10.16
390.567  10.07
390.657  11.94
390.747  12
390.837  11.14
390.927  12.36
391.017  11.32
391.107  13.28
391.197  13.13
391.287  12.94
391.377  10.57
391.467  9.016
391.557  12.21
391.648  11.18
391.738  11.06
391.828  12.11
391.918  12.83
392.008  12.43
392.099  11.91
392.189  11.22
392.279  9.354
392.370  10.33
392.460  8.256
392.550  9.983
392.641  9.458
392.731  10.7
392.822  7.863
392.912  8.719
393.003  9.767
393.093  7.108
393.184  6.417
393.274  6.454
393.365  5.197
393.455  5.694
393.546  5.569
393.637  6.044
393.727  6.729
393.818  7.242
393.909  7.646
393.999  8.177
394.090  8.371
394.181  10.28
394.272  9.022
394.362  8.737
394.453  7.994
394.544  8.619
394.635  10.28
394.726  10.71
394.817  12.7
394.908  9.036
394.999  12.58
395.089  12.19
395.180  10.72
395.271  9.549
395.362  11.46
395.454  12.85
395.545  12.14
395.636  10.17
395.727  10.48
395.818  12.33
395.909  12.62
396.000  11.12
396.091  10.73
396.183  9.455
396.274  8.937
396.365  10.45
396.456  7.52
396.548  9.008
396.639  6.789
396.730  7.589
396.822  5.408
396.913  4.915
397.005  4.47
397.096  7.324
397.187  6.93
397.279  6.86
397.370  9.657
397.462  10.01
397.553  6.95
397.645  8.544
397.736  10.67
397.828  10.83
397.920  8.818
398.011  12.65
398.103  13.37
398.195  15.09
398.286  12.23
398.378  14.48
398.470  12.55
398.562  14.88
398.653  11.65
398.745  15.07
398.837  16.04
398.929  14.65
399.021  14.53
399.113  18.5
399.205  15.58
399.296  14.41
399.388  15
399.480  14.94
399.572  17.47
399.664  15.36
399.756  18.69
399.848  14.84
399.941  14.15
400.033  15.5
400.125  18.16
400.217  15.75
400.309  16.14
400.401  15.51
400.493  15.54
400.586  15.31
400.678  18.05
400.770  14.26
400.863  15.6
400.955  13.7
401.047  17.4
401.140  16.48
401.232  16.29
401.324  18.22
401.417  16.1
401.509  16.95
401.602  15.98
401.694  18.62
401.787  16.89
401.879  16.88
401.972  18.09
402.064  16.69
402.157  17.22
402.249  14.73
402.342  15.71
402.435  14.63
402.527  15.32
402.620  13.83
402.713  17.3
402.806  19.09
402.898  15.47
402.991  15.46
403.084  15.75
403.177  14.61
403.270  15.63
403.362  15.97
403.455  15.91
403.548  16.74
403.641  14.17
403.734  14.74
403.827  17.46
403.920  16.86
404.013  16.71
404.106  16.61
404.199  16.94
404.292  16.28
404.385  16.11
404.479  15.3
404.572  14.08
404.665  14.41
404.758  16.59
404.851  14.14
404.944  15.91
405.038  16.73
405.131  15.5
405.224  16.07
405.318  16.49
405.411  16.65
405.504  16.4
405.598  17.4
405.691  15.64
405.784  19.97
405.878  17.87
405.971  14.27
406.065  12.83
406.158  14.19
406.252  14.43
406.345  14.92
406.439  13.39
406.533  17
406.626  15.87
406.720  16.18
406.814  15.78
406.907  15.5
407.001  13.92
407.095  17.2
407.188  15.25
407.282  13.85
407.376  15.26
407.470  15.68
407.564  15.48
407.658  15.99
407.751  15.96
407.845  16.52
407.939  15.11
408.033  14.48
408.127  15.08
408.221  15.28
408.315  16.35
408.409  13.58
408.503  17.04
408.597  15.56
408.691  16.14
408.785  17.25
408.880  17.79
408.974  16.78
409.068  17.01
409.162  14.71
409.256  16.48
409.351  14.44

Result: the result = 1.81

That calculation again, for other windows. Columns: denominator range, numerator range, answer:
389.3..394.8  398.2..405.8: 1.67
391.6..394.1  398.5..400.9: 1.82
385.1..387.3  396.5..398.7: 1.14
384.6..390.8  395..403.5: 1.51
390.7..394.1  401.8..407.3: 1.75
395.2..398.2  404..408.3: 1.73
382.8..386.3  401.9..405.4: 2.29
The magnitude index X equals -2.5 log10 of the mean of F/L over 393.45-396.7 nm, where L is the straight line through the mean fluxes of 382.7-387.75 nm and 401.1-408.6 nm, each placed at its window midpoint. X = 0.24 mag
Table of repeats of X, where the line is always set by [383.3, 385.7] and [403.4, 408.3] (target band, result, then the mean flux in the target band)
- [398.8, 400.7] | -0.18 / 15.9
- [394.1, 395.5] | 0.12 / 10.4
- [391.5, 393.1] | 0.02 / 10.4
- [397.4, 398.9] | 0.07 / 12.1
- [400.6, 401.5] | -0.17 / 16.2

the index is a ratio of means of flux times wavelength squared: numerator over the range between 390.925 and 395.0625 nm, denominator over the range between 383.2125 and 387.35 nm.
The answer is 1.20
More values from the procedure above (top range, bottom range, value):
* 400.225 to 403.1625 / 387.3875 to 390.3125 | 1.78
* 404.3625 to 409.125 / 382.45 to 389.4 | 2.11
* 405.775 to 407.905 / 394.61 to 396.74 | 1.55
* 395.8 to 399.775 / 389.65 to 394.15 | 1.18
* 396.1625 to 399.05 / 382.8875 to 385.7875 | 1.48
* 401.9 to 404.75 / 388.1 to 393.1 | 1.62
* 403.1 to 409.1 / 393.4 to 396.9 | 1.78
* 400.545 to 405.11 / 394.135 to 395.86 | 1.57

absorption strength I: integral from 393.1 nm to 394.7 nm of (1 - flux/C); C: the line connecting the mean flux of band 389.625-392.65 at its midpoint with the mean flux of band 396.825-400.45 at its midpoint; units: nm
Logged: 0.58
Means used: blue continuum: 11.3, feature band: 7.58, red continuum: 12.8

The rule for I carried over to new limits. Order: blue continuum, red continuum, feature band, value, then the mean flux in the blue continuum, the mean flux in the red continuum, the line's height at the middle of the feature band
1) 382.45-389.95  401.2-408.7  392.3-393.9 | 0.49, 8.48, 15.9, 11.2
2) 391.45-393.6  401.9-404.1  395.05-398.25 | 0.60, 9.35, 16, 12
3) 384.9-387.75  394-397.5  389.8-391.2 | -0.40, 8.96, 9.45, 9.18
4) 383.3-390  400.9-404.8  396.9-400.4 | 0.34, 8.8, 16.1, 14.2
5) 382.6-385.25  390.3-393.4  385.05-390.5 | -0.41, 7.26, 10.4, 8.8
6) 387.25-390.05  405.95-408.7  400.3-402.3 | -0.45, 9.48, 15.3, 13.4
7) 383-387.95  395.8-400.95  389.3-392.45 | -0.44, 8.19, 12.4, 9.96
